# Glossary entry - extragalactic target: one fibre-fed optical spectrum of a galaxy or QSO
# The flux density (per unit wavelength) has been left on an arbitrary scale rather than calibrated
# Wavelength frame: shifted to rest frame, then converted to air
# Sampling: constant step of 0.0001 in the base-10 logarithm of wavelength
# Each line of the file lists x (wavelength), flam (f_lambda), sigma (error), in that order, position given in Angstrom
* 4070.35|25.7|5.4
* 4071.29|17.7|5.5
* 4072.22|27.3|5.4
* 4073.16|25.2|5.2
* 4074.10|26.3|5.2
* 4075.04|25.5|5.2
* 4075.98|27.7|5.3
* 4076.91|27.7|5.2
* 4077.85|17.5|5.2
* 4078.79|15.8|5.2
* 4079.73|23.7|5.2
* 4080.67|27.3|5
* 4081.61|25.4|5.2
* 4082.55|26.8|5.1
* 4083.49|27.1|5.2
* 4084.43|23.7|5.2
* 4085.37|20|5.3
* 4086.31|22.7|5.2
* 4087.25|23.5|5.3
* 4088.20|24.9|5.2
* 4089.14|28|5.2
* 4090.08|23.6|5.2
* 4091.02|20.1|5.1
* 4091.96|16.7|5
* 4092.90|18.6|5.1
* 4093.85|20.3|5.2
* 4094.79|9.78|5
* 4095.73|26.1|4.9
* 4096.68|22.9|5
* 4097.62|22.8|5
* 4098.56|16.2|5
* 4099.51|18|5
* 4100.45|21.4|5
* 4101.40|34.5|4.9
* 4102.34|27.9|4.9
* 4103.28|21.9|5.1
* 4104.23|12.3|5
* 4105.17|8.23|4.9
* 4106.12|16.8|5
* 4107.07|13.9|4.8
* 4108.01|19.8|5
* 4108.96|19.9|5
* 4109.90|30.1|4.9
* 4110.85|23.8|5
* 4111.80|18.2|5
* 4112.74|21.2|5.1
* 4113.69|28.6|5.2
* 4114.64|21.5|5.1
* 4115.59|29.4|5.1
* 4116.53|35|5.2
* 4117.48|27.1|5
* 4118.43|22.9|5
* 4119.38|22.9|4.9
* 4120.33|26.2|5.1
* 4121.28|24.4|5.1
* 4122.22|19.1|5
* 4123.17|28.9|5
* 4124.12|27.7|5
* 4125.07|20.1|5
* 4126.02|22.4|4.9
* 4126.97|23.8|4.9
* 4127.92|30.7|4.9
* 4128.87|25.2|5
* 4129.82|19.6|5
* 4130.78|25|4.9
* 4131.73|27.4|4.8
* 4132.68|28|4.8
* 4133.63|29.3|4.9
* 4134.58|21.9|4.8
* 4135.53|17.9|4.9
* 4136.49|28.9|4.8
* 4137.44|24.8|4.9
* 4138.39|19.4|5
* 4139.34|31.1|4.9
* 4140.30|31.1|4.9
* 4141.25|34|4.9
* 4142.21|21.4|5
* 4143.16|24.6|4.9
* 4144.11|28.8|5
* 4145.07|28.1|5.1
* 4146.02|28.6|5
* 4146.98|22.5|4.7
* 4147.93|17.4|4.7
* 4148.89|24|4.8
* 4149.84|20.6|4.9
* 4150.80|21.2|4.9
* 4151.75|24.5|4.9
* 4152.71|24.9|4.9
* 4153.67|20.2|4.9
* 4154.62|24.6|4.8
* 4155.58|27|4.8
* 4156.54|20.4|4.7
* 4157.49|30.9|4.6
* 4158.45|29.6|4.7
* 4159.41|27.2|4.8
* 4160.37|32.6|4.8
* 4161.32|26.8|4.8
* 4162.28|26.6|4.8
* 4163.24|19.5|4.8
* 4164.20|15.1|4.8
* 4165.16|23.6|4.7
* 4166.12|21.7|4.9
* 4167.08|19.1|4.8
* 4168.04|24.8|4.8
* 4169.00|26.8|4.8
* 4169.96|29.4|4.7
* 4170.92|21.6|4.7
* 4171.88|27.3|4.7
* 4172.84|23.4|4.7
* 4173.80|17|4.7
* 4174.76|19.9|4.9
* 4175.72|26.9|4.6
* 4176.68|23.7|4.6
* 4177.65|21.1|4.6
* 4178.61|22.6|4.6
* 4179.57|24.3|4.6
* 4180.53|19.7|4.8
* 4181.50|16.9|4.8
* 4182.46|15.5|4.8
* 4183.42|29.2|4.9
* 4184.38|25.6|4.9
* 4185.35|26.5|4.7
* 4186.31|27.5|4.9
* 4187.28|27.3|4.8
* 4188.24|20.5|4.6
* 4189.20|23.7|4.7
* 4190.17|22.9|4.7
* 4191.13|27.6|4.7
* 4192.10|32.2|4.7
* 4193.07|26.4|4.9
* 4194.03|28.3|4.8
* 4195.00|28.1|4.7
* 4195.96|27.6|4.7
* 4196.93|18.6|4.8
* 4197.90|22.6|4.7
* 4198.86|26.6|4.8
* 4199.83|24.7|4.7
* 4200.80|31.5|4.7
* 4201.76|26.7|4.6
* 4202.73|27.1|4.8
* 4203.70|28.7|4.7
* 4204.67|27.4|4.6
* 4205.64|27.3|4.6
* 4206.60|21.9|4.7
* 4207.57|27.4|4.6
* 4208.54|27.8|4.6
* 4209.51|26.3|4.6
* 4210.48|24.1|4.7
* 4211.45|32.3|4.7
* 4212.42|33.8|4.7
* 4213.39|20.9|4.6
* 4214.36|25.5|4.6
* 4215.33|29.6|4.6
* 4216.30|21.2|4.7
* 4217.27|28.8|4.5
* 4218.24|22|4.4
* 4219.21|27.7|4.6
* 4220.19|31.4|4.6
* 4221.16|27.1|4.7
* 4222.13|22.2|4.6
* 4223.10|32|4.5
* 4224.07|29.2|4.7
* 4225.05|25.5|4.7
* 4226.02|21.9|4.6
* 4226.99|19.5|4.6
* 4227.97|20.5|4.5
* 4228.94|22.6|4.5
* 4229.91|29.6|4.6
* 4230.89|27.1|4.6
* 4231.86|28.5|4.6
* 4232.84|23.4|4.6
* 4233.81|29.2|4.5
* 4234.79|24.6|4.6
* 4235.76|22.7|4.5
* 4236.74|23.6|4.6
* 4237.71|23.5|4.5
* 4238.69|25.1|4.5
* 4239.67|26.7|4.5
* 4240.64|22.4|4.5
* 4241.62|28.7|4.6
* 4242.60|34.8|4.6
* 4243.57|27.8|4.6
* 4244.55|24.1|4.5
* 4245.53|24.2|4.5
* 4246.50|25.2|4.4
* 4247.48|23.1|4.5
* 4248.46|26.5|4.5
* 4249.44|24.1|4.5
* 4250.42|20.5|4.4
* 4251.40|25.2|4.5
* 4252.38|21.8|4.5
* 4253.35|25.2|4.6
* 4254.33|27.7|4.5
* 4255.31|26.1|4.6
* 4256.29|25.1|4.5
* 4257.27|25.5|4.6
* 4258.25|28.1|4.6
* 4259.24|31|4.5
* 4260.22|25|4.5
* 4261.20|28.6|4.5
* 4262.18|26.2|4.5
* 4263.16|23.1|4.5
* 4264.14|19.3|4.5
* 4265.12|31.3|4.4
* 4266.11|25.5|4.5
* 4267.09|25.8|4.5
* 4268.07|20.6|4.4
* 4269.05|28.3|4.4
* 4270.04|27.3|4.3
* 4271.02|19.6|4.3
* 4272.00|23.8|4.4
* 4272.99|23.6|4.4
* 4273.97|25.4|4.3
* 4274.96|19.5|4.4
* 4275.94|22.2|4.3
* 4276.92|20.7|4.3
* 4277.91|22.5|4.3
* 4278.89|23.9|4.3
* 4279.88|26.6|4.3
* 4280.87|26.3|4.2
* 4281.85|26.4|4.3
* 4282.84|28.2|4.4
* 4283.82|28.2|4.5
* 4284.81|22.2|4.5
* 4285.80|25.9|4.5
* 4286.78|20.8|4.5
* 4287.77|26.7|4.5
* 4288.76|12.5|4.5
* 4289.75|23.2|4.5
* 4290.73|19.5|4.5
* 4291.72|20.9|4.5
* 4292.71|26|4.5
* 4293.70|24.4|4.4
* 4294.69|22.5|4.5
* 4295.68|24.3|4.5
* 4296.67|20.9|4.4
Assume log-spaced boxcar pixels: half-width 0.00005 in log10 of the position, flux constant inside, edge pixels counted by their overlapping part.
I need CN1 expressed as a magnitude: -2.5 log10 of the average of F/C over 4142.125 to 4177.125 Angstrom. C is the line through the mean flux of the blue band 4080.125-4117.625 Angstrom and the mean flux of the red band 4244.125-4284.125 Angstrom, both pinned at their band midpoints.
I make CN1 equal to -0.04 mag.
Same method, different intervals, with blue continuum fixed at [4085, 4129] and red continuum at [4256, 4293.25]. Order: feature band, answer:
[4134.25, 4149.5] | -0.11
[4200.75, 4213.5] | -0.16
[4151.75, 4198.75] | -0.05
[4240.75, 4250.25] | -0.09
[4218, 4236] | -0.08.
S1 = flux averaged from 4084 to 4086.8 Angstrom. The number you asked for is 22.1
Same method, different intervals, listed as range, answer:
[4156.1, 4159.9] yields 27.1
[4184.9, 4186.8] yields 27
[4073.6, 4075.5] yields 25.8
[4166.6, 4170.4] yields 25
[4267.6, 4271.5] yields 24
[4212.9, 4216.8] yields 24.3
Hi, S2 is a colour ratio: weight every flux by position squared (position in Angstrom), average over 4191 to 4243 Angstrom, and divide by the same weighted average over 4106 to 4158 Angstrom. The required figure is 1.1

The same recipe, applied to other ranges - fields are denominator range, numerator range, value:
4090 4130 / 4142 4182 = 1.09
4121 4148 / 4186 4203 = 1.06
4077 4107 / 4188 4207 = 1.28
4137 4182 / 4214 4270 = 1.10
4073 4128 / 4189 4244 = 1.21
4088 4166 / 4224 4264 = 1.13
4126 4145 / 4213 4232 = 1.03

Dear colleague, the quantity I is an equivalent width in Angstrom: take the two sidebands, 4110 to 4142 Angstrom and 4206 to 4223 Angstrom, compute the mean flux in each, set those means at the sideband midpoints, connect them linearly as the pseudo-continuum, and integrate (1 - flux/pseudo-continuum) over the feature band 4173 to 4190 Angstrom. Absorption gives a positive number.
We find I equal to 2.2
